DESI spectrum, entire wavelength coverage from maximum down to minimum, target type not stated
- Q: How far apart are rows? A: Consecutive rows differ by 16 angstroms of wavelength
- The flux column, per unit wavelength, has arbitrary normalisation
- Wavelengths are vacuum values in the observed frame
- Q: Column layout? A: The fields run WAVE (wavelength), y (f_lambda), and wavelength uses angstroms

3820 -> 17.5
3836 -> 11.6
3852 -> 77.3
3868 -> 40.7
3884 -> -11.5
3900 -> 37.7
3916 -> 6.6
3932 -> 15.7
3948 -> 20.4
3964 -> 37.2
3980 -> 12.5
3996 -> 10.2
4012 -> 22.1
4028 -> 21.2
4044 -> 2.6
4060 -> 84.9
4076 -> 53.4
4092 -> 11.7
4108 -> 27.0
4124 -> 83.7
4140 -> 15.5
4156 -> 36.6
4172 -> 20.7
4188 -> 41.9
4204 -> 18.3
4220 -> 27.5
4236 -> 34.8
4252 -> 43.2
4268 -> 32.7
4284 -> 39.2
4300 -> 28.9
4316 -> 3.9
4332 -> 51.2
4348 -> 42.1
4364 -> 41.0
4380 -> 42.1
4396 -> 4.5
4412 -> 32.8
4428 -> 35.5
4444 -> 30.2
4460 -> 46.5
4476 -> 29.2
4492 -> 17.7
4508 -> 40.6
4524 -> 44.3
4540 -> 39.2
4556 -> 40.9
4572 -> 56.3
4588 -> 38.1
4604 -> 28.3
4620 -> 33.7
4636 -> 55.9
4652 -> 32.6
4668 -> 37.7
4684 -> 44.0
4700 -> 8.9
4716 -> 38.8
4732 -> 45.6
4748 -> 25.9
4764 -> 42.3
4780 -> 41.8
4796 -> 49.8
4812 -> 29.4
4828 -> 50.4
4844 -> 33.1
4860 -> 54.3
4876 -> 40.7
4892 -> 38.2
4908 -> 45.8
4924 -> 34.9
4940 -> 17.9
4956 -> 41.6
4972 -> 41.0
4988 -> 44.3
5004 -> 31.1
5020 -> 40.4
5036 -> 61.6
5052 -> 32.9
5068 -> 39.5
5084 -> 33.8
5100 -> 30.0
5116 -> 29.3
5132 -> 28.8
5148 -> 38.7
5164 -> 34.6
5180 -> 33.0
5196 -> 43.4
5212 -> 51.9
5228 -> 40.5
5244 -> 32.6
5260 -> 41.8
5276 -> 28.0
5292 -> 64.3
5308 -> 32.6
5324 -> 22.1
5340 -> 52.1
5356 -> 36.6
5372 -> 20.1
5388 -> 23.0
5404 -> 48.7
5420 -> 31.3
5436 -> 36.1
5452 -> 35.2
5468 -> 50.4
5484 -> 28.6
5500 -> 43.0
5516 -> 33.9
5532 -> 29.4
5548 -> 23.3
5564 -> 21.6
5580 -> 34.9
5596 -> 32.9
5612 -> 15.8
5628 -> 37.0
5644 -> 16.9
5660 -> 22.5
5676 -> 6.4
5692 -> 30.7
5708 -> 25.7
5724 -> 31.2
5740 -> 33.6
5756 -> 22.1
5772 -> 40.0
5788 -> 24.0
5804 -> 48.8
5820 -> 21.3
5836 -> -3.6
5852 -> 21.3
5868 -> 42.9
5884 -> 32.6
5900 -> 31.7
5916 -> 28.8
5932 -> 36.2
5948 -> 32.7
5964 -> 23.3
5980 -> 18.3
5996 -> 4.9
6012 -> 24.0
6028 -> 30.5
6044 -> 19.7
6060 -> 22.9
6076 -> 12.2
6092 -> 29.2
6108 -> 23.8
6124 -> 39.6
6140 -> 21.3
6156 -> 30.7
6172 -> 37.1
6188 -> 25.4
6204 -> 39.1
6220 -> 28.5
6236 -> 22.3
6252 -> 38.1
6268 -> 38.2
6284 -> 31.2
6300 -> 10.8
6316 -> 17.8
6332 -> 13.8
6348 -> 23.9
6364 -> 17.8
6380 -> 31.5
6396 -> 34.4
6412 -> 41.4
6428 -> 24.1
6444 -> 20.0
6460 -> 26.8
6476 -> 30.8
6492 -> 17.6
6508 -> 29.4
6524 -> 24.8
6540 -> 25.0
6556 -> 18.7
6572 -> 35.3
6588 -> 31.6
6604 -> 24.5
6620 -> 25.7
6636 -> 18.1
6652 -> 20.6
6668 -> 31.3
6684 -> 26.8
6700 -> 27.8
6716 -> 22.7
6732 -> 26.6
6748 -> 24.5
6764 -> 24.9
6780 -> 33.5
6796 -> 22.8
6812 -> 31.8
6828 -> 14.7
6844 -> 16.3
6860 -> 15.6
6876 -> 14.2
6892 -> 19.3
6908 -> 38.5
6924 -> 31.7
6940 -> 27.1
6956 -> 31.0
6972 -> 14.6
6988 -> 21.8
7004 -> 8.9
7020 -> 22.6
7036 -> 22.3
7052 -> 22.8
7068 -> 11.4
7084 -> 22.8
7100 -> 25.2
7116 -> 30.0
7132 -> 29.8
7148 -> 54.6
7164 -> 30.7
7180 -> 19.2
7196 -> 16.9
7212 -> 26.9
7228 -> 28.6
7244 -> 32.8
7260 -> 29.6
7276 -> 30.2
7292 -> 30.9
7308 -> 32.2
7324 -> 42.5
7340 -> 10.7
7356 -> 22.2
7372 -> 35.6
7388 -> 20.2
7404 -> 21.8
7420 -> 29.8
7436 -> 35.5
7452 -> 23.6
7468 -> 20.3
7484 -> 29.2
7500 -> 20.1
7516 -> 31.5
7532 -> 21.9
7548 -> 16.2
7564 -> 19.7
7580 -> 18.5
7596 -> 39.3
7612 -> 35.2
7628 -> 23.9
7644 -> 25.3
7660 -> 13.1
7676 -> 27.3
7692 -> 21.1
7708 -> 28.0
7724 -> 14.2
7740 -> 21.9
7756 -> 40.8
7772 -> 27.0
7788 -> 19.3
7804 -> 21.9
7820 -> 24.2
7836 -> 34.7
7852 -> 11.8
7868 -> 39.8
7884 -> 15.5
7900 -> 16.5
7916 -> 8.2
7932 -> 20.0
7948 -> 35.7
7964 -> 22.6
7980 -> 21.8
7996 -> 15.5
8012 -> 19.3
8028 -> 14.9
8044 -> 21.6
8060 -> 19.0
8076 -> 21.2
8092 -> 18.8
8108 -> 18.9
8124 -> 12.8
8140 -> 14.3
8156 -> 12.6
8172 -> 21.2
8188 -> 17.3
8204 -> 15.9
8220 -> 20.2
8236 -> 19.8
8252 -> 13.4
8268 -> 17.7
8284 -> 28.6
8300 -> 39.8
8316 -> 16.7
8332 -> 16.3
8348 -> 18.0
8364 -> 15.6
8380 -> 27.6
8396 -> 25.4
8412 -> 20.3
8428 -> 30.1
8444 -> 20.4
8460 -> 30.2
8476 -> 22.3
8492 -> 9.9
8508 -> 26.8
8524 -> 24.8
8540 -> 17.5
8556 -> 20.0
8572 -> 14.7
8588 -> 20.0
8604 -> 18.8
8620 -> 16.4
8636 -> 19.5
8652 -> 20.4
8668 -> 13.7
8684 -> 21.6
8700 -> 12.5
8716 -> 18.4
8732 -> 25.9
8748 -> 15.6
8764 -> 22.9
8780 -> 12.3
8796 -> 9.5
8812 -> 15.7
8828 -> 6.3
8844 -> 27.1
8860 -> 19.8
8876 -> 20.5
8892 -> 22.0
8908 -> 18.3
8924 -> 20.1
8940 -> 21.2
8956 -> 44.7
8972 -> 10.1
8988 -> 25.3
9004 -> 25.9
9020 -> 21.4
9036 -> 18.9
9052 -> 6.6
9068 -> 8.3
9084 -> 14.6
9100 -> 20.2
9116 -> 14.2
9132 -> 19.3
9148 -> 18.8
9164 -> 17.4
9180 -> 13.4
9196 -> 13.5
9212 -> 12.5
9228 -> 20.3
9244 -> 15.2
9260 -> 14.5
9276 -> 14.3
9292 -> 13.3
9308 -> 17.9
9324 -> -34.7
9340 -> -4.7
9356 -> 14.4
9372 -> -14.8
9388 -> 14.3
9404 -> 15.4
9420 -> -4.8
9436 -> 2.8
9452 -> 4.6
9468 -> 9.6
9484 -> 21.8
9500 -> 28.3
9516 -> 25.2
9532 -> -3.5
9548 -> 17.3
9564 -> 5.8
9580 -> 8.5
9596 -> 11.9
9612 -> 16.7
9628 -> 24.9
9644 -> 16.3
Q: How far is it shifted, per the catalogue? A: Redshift 0.088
